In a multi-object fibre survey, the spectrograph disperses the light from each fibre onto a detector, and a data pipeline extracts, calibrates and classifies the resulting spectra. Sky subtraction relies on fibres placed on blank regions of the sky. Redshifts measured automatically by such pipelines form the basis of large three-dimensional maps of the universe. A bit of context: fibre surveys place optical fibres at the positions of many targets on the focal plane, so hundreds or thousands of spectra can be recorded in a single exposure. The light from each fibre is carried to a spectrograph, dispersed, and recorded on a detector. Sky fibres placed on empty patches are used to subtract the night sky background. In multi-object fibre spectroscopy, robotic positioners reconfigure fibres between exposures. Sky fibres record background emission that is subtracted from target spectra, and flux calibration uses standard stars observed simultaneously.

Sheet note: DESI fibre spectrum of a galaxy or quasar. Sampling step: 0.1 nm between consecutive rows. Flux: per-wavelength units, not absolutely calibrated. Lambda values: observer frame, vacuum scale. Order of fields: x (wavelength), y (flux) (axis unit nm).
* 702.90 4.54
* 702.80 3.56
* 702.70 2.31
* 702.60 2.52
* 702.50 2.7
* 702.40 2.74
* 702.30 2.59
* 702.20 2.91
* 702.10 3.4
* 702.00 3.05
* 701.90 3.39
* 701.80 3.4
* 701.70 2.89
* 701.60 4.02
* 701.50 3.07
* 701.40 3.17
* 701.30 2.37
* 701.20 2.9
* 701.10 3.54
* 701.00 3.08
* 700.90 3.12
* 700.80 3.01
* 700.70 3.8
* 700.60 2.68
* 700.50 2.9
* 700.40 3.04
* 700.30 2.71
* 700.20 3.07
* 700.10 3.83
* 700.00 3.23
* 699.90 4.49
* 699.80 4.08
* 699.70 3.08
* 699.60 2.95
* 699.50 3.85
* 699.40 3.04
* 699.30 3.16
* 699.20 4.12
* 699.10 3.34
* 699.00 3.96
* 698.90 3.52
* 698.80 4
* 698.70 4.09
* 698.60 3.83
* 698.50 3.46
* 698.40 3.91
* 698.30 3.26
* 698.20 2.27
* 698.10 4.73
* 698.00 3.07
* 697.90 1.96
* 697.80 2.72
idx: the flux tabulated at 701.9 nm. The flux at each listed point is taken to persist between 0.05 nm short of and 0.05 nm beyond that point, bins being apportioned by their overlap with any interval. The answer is 3.39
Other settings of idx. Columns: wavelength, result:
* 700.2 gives 3.07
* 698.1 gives 4.73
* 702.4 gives 2.74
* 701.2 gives 2.9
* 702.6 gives 2.52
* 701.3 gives 2.37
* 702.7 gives 2.31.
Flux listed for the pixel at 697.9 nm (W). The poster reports 1.96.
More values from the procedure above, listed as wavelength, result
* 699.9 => 4.49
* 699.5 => 3.85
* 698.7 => 4.09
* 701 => 3.08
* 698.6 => 3.83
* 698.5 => 3.46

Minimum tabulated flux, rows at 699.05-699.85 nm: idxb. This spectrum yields 2.95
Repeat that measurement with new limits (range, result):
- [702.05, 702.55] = 2.59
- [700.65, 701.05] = 3.01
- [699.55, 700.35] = 2.71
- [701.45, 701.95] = 2.89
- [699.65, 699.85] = 3.08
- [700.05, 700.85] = 2.68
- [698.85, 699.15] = 3.34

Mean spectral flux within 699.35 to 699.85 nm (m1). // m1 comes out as 3.4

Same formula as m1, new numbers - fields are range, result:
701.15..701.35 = 2.64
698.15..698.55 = 3.22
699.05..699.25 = 3.73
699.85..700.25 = 3.65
